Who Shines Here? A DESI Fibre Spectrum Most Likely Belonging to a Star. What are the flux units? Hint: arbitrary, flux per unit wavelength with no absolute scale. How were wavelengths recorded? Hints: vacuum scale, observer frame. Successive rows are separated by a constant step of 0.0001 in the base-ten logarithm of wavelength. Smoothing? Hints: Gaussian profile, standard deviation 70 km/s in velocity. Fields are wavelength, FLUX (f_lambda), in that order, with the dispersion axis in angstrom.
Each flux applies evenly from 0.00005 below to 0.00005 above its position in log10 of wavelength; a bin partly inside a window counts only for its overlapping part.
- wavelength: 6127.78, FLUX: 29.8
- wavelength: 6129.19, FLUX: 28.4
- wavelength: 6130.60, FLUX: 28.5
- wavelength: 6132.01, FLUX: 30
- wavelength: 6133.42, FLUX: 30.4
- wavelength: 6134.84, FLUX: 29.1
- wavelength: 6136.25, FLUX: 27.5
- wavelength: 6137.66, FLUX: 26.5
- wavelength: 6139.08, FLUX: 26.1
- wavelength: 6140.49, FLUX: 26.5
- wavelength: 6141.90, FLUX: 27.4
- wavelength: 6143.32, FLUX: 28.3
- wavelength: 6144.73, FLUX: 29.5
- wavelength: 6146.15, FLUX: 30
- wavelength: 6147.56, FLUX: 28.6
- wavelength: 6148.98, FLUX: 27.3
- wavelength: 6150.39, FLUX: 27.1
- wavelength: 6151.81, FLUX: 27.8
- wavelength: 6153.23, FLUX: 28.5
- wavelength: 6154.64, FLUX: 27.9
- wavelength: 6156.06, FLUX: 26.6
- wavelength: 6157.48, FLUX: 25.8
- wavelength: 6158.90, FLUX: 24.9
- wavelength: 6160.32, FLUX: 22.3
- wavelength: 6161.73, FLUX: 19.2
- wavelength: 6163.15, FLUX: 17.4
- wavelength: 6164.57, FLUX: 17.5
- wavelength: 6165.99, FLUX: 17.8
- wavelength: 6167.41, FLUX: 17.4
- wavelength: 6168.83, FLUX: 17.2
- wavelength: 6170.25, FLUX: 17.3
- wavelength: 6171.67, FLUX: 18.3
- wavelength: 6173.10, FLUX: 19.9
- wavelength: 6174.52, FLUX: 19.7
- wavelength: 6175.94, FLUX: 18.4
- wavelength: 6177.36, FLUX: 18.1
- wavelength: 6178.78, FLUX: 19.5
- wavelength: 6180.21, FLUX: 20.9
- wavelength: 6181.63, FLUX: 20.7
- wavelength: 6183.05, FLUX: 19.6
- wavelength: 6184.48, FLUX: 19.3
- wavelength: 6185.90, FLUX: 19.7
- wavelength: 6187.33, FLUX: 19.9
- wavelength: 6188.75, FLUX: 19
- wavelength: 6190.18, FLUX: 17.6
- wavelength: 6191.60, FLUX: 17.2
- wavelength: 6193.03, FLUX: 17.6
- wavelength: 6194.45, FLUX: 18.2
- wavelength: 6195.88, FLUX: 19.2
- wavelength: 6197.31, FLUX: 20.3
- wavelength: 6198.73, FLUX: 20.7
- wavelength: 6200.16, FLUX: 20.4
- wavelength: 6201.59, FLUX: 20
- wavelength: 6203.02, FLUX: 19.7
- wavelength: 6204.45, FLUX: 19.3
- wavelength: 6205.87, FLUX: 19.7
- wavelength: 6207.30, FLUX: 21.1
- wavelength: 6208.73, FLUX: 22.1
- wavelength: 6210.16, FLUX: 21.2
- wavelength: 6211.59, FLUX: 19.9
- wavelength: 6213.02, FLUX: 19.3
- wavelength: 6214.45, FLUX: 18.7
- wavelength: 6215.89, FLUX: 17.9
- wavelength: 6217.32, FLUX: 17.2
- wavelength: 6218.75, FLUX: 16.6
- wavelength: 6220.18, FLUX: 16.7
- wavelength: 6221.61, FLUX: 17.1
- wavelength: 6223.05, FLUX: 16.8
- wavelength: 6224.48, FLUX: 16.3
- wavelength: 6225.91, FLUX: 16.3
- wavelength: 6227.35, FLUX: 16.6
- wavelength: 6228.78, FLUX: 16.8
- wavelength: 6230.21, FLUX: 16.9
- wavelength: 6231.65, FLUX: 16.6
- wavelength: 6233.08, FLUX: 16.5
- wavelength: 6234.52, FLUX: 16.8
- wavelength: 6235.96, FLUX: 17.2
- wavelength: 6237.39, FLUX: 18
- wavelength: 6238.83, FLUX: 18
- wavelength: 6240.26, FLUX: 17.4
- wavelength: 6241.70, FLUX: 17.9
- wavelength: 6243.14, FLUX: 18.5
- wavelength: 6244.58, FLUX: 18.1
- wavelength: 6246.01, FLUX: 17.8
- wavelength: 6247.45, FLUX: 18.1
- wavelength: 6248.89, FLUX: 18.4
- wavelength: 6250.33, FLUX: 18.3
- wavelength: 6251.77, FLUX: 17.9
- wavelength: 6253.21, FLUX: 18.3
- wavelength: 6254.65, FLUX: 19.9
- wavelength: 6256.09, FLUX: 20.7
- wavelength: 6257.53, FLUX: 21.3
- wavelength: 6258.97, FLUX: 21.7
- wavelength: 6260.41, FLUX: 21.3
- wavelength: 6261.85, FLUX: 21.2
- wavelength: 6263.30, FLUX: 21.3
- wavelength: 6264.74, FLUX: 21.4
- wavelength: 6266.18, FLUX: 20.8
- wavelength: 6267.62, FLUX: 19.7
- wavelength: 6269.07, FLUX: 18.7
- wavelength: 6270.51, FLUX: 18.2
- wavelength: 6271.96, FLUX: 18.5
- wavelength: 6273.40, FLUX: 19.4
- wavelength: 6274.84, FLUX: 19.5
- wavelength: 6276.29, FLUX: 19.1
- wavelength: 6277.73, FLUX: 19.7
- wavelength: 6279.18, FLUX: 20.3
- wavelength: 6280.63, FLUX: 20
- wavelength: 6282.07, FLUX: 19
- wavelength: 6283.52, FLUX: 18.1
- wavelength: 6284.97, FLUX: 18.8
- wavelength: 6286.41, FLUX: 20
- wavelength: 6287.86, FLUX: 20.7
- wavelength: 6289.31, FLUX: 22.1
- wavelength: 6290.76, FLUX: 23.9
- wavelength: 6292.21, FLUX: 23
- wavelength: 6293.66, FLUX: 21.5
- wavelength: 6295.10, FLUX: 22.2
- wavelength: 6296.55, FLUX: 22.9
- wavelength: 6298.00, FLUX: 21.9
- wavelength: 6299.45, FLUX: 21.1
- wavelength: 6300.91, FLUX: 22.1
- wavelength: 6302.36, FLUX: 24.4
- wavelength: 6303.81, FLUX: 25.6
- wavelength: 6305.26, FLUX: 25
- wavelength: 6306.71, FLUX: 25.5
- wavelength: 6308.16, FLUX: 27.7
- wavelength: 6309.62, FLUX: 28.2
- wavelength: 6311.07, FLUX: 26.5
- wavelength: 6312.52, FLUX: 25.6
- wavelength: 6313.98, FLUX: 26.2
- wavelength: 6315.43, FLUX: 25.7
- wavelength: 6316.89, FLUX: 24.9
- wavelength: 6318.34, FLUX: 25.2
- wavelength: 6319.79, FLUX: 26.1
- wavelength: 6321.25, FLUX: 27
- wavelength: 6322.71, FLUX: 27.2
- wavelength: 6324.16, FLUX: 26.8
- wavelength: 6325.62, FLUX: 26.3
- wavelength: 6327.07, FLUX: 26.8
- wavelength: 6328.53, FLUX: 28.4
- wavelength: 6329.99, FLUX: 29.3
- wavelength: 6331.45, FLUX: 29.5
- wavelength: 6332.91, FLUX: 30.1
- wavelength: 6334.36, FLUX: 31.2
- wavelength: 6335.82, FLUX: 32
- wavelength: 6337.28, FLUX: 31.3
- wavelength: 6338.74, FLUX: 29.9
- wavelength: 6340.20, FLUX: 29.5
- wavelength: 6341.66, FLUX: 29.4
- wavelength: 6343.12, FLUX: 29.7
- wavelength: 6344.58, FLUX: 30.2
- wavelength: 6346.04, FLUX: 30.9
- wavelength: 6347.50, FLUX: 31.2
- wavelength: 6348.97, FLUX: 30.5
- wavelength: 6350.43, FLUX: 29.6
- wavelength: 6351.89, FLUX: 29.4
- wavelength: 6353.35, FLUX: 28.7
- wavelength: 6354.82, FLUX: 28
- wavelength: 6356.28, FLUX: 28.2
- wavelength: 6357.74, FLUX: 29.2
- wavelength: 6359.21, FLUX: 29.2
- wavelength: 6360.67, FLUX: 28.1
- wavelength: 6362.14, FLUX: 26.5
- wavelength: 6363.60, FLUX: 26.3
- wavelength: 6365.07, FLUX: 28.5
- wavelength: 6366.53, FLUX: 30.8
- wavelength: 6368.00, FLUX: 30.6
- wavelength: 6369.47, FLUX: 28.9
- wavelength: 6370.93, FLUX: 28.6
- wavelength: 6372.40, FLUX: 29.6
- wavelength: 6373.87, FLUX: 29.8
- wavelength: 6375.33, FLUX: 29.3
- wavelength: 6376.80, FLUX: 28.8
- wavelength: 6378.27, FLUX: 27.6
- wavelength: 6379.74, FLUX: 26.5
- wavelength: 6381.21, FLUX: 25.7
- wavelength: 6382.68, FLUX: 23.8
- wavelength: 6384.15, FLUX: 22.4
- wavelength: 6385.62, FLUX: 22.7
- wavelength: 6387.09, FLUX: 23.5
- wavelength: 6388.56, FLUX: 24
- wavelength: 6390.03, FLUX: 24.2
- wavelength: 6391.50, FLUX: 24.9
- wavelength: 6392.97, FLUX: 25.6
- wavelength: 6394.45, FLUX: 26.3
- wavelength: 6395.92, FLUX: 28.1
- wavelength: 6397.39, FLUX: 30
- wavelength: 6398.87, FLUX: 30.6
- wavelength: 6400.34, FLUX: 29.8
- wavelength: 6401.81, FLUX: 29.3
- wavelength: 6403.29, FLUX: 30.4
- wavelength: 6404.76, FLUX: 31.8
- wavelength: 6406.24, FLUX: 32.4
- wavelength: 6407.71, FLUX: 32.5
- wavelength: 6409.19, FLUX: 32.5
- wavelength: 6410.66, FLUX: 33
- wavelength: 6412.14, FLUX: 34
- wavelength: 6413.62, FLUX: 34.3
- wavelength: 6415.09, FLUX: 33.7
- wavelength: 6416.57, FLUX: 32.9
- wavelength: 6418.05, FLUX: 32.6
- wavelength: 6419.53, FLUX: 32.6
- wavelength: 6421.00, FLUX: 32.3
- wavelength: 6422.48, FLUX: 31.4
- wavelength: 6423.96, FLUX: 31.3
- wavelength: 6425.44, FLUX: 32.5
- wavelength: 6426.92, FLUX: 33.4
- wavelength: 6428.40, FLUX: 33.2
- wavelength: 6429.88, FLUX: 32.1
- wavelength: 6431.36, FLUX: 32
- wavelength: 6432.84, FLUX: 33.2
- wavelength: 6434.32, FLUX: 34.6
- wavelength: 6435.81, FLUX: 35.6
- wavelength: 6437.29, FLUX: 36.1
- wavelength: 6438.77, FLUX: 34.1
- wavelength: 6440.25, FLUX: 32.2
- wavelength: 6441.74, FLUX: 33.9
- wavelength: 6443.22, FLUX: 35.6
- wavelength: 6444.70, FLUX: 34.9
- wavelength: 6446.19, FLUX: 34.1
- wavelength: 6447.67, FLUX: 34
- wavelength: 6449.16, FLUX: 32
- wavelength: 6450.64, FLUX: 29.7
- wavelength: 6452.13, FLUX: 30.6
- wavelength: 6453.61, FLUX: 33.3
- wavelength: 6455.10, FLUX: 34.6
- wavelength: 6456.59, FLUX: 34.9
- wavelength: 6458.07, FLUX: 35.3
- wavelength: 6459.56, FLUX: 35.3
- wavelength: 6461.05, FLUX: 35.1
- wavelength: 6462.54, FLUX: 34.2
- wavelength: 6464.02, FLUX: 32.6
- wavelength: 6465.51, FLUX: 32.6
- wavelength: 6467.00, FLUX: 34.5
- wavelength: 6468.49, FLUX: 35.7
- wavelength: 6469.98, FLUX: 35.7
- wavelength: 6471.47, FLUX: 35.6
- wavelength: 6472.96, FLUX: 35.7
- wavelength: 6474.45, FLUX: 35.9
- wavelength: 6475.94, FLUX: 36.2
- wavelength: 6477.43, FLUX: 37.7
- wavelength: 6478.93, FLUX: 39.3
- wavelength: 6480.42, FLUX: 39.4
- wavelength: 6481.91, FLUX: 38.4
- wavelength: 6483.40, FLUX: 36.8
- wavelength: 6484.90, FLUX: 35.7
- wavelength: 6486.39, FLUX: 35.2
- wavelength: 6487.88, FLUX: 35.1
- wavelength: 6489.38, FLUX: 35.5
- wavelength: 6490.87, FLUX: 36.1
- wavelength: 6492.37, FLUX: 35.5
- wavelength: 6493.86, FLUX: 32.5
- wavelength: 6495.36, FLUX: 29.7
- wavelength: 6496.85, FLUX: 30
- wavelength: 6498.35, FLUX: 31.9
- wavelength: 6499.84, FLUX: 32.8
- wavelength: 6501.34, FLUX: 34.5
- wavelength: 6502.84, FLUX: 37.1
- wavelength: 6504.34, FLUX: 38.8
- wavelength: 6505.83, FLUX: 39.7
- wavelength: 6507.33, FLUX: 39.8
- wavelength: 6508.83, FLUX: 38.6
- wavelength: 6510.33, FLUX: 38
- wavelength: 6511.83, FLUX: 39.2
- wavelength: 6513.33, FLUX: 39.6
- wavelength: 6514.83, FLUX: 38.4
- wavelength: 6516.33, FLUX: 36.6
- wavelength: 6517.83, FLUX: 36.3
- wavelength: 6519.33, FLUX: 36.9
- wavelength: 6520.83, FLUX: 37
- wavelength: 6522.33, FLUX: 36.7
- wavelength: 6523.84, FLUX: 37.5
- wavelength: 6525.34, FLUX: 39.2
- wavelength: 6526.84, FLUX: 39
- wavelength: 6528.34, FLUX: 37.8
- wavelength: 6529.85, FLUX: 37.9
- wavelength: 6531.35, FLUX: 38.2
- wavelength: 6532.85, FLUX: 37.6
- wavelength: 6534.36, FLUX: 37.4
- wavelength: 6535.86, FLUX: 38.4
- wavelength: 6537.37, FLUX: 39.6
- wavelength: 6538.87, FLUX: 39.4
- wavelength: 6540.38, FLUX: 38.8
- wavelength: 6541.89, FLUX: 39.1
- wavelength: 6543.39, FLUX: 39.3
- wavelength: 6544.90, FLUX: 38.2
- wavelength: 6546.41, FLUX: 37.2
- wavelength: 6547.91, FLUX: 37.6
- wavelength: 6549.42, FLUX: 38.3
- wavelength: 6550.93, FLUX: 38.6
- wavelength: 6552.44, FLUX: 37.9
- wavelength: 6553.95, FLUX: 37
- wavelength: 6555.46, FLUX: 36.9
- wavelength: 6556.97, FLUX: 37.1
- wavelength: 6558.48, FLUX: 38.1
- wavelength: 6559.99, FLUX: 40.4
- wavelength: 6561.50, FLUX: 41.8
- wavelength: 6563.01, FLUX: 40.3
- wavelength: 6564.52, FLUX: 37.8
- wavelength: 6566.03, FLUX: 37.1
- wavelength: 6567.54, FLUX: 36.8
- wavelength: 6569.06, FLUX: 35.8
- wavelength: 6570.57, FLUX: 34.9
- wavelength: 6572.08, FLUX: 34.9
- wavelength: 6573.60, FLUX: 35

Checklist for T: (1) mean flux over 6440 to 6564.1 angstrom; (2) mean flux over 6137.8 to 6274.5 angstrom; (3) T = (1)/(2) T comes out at 1.8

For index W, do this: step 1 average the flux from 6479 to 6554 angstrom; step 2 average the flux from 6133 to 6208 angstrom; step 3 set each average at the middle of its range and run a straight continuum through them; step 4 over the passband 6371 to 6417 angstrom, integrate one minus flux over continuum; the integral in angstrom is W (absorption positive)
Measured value 4.6 angstrom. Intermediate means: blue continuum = 22.1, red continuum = 37.1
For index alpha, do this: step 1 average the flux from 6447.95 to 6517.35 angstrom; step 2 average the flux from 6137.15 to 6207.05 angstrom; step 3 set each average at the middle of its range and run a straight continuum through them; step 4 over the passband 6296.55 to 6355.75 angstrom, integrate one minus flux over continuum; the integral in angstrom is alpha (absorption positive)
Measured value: 2.1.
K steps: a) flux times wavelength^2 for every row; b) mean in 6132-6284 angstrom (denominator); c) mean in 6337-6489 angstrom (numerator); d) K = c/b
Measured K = 1.65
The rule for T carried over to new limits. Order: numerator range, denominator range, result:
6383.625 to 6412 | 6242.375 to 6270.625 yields 1.44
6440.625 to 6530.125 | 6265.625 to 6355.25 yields 1.43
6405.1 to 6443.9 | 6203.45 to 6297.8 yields 1.73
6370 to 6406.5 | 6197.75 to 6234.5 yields 1.49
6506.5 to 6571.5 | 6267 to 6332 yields 1.64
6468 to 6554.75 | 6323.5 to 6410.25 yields 1.30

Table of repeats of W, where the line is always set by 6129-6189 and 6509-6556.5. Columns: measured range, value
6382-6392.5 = 2.8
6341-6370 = 1.8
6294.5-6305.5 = 2.2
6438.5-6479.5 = 0.8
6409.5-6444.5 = 0.6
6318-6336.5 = 1.2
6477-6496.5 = 0.3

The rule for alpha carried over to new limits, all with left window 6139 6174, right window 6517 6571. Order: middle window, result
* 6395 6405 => 0.9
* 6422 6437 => 0.3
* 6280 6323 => 8.2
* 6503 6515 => -0.7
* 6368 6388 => 3.2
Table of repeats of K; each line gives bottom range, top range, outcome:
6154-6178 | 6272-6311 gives 1.13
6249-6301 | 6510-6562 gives 2.03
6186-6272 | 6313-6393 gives 1.55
